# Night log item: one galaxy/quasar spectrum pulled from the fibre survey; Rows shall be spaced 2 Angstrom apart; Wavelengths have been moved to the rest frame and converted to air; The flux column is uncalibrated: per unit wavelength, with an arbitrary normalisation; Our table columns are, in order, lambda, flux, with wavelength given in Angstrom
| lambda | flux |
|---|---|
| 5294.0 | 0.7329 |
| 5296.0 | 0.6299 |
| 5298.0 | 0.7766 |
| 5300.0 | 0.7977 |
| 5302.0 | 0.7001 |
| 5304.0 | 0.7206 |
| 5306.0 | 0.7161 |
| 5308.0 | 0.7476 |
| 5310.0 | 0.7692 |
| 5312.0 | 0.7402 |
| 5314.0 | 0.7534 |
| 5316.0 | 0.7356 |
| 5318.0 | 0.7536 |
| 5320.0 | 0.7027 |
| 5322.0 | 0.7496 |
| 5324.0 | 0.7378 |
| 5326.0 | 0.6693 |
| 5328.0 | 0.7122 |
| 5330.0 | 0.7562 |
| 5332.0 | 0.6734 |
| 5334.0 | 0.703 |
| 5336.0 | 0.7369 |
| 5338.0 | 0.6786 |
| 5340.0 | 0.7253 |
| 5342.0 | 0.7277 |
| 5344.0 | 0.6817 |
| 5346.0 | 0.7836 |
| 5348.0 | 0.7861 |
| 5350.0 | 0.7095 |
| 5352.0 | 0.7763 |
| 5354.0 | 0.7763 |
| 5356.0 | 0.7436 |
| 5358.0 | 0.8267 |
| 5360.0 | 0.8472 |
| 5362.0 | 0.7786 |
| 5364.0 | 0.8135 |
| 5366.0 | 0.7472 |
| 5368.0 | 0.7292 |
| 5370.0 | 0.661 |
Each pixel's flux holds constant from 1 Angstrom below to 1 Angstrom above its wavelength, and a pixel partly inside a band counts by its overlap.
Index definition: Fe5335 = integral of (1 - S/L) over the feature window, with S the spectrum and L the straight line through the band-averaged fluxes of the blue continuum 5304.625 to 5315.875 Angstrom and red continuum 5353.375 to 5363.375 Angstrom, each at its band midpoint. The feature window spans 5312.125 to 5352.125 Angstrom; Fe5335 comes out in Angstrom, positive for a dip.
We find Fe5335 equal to 2.1 Angstrom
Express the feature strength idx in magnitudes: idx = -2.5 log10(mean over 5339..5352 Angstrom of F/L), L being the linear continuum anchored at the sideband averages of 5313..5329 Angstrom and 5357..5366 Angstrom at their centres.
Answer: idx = 0.054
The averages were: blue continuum 0.727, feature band 0.739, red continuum 0.809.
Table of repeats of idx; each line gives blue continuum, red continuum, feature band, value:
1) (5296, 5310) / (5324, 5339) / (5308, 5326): -0.025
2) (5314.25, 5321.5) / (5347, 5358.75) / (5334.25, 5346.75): 0.054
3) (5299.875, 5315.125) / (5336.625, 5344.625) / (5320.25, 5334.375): 0.008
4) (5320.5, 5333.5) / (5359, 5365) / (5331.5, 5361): 0.033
